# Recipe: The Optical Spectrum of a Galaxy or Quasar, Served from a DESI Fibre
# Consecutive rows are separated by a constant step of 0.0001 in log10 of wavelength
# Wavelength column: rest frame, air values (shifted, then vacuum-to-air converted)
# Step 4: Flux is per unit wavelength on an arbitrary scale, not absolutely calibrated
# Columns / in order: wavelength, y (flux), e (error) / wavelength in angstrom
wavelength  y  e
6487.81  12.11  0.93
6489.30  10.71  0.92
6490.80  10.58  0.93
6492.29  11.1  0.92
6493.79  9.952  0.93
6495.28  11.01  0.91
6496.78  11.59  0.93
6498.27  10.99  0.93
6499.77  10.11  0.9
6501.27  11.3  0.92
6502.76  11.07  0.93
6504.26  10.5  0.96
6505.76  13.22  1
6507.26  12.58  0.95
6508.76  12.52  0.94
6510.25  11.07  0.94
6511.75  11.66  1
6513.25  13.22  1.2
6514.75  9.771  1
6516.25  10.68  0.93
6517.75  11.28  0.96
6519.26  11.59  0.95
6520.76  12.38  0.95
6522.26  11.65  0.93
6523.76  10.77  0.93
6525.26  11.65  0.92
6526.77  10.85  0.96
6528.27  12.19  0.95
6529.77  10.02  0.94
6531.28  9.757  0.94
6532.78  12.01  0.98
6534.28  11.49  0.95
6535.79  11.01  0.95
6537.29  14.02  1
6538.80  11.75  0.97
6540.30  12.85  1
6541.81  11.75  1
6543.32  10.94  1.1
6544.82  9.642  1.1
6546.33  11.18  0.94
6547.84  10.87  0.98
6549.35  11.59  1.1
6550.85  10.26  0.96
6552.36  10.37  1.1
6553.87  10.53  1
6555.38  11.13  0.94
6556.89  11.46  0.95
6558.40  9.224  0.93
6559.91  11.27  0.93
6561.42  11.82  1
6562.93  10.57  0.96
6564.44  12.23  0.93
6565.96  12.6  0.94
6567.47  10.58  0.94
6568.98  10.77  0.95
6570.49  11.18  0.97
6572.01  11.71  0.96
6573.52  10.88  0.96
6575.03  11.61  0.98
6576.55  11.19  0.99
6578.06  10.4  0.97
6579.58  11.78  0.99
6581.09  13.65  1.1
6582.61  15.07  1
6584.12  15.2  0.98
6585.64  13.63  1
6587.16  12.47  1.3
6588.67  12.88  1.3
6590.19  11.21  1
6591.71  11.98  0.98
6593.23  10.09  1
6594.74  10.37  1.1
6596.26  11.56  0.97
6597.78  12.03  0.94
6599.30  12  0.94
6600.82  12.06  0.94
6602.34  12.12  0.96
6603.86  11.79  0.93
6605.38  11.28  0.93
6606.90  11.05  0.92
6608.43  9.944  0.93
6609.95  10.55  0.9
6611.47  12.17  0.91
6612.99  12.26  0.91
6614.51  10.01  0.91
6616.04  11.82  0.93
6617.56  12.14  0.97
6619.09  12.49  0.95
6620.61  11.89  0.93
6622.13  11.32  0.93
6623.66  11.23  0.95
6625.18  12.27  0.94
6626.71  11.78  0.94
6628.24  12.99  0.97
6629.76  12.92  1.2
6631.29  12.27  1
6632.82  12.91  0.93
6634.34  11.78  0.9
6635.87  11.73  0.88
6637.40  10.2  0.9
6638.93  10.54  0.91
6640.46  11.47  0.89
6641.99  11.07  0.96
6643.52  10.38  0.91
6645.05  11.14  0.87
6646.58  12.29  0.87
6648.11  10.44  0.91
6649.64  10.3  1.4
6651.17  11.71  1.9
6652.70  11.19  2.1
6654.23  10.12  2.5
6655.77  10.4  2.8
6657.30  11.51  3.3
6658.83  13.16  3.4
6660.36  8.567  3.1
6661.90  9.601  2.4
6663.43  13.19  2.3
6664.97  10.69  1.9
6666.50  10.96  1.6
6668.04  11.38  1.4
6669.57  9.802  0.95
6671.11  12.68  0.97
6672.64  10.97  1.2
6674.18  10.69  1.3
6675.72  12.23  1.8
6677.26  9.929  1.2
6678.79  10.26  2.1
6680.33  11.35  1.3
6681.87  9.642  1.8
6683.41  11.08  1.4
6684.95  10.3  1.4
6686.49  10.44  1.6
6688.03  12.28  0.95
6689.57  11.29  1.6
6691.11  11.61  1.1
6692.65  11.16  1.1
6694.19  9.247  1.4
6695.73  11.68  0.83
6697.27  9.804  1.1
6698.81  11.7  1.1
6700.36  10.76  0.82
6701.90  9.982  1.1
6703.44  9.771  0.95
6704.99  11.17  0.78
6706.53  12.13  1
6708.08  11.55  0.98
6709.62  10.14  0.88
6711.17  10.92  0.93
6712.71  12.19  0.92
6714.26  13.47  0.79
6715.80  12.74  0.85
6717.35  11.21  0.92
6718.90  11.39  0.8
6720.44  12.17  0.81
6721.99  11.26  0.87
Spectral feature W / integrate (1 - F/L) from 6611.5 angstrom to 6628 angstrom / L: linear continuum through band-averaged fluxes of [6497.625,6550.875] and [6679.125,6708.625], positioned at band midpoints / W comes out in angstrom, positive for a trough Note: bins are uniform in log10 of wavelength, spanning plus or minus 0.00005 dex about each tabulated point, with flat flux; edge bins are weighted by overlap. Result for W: -1.0 angstrom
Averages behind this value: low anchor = 11.4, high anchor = 10.9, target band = 11.8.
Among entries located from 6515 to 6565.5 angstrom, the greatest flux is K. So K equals 14.02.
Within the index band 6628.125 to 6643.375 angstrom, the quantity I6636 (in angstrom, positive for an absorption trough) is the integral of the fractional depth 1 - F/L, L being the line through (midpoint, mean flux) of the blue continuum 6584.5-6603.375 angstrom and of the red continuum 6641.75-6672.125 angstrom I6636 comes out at -0.5 angstrom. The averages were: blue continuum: 11.9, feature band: 11.7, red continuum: 11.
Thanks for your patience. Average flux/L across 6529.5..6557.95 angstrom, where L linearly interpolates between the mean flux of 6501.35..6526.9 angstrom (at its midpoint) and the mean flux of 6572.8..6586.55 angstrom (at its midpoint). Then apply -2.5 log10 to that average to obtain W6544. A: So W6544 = 0.079 mag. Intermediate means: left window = 11.6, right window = 12.6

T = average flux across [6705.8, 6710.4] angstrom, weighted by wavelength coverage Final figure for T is 11.3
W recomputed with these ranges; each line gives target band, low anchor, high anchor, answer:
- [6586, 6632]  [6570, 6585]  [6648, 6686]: 0.3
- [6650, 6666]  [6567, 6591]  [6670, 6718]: 0.6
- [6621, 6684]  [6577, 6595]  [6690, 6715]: 2.4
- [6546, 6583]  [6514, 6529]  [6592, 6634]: 0.5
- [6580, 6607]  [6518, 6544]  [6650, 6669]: -2.3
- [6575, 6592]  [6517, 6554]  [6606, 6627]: -1.8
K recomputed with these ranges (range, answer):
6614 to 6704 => 13.19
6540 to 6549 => 12.85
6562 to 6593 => 15.2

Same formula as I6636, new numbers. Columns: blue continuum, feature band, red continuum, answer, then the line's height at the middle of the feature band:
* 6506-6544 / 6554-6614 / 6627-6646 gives -0.3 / 11.6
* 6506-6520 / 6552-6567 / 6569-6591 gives 1.2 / 12.1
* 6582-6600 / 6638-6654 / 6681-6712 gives 0.8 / 11.6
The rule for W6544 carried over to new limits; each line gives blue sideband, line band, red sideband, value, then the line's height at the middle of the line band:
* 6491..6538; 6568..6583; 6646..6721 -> -0.04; 11.3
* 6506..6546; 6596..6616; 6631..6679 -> -0.02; 11.3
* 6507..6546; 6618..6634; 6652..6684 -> -0.10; 11.1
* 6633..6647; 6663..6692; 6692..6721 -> 0.01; 11.2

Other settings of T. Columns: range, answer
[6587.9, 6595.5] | 11.3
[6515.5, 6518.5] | 11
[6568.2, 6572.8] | 11.2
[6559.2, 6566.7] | 11.7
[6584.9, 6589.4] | 13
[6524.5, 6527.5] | 11.2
